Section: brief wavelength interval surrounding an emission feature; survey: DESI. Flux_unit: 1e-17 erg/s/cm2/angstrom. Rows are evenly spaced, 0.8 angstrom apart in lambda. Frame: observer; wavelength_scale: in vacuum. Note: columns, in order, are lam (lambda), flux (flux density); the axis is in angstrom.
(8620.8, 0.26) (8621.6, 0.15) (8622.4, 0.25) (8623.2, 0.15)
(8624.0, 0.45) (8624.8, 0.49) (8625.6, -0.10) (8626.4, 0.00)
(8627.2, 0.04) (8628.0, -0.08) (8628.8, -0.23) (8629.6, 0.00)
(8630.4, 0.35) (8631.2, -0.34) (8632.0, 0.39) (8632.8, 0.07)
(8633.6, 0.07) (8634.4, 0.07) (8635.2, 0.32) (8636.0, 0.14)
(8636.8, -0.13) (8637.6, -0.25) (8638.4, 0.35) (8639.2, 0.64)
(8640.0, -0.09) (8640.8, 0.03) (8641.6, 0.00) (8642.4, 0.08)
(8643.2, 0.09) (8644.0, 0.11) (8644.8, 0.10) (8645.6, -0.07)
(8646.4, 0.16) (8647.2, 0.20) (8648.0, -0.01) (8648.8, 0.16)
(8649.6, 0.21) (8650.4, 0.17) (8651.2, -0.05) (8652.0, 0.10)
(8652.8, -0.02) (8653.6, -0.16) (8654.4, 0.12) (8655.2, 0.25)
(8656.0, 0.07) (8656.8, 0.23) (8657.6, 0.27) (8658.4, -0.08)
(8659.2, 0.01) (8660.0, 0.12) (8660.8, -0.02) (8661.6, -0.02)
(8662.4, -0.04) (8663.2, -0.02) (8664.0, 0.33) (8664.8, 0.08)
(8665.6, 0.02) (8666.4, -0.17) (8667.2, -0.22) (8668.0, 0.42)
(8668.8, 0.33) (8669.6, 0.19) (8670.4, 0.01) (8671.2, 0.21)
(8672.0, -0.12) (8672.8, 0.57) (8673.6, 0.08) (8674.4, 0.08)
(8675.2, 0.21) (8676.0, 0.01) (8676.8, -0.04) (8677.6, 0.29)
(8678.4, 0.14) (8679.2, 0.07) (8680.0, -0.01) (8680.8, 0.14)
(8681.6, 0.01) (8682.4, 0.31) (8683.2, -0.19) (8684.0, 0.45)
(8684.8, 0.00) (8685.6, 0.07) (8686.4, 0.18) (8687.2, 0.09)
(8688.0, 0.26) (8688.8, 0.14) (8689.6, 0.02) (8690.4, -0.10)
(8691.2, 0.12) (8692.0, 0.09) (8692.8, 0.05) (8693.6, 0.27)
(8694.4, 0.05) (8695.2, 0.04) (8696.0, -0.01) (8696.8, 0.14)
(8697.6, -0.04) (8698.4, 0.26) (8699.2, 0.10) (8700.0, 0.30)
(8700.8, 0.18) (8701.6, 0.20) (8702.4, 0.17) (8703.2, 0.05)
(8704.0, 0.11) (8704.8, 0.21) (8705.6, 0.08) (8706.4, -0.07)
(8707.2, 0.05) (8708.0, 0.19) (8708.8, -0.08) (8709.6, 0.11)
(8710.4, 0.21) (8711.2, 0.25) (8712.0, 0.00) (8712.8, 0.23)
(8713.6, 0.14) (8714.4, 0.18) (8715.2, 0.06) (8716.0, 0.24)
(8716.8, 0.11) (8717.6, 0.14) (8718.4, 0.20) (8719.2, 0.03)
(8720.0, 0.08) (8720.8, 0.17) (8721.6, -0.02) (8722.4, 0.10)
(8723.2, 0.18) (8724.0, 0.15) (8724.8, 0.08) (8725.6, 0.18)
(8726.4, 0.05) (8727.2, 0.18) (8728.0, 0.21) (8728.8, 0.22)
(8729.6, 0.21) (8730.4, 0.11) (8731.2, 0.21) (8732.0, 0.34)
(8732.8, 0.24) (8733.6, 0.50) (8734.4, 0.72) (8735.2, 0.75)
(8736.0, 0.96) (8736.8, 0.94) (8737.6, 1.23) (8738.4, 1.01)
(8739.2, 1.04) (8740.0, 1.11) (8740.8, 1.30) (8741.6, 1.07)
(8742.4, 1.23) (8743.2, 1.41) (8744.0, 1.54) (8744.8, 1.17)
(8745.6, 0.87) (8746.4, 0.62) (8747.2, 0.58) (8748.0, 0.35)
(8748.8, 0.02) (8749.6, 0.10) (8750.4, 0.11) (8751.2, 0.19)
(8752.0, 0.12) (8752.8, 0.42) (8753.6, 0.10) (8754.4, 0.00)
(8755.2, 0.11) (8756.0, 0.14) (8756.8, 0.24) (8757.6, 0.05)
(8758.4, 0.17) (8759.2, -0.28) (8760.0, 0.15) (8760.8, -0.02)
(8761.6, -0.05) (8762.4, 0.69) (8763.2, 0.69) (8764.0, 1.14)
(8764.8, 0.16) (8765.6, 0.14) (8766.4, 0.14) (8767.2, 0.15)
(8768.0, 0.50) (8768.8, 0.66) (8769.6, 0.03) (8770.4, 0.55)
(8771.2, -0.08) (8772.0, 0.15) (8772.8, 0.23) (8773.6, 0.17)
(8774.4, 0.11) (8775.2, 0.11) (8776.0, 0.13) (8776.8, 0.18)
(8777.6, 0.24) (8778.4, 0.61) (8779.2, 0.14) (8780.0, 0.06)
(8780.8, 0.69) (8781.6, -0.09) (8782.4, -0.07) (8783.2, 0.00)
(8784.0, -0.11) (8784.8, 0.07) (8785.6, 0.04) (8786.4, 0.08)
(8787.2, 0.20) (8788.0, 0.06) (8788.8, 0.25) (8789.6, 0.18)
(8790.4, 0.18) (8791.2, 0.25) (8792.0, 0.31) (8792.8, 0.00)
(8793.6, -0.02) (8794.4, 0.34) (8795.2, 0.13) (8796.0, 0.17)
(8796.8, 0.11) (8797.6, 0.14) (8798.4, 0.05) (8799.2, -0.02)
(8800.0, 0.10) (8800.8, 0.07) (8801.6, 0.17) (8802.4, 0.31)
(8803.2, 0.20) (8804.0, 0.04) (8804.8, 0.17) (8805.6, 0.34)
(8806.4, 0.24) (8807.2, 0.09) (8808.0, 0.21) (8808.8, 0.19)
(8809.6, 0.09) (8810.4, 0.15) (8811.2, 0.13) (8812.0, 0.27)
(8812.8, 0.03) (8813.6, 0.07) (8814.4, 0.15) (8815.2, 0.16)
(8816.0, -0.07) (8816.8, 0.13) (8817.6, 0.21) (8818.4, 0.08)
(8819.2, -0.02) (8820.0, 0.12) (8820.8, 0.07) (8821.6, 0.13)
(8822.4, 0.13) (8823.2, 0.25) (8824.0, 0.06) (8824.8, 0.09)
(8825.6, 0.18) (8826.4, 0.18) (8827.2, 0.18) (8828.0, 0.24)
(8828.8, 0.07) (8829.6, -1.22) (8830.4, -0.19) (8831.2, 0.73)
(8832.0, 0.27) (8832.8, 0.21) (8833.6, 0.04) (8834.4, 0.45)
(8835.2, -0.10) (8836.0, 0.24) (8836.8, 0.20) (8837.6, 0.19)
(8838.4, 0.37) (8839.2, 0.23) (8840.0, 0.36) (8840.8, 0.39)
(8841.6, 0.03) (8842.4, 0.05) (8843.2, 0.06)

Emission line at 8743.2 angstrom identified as [O II]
